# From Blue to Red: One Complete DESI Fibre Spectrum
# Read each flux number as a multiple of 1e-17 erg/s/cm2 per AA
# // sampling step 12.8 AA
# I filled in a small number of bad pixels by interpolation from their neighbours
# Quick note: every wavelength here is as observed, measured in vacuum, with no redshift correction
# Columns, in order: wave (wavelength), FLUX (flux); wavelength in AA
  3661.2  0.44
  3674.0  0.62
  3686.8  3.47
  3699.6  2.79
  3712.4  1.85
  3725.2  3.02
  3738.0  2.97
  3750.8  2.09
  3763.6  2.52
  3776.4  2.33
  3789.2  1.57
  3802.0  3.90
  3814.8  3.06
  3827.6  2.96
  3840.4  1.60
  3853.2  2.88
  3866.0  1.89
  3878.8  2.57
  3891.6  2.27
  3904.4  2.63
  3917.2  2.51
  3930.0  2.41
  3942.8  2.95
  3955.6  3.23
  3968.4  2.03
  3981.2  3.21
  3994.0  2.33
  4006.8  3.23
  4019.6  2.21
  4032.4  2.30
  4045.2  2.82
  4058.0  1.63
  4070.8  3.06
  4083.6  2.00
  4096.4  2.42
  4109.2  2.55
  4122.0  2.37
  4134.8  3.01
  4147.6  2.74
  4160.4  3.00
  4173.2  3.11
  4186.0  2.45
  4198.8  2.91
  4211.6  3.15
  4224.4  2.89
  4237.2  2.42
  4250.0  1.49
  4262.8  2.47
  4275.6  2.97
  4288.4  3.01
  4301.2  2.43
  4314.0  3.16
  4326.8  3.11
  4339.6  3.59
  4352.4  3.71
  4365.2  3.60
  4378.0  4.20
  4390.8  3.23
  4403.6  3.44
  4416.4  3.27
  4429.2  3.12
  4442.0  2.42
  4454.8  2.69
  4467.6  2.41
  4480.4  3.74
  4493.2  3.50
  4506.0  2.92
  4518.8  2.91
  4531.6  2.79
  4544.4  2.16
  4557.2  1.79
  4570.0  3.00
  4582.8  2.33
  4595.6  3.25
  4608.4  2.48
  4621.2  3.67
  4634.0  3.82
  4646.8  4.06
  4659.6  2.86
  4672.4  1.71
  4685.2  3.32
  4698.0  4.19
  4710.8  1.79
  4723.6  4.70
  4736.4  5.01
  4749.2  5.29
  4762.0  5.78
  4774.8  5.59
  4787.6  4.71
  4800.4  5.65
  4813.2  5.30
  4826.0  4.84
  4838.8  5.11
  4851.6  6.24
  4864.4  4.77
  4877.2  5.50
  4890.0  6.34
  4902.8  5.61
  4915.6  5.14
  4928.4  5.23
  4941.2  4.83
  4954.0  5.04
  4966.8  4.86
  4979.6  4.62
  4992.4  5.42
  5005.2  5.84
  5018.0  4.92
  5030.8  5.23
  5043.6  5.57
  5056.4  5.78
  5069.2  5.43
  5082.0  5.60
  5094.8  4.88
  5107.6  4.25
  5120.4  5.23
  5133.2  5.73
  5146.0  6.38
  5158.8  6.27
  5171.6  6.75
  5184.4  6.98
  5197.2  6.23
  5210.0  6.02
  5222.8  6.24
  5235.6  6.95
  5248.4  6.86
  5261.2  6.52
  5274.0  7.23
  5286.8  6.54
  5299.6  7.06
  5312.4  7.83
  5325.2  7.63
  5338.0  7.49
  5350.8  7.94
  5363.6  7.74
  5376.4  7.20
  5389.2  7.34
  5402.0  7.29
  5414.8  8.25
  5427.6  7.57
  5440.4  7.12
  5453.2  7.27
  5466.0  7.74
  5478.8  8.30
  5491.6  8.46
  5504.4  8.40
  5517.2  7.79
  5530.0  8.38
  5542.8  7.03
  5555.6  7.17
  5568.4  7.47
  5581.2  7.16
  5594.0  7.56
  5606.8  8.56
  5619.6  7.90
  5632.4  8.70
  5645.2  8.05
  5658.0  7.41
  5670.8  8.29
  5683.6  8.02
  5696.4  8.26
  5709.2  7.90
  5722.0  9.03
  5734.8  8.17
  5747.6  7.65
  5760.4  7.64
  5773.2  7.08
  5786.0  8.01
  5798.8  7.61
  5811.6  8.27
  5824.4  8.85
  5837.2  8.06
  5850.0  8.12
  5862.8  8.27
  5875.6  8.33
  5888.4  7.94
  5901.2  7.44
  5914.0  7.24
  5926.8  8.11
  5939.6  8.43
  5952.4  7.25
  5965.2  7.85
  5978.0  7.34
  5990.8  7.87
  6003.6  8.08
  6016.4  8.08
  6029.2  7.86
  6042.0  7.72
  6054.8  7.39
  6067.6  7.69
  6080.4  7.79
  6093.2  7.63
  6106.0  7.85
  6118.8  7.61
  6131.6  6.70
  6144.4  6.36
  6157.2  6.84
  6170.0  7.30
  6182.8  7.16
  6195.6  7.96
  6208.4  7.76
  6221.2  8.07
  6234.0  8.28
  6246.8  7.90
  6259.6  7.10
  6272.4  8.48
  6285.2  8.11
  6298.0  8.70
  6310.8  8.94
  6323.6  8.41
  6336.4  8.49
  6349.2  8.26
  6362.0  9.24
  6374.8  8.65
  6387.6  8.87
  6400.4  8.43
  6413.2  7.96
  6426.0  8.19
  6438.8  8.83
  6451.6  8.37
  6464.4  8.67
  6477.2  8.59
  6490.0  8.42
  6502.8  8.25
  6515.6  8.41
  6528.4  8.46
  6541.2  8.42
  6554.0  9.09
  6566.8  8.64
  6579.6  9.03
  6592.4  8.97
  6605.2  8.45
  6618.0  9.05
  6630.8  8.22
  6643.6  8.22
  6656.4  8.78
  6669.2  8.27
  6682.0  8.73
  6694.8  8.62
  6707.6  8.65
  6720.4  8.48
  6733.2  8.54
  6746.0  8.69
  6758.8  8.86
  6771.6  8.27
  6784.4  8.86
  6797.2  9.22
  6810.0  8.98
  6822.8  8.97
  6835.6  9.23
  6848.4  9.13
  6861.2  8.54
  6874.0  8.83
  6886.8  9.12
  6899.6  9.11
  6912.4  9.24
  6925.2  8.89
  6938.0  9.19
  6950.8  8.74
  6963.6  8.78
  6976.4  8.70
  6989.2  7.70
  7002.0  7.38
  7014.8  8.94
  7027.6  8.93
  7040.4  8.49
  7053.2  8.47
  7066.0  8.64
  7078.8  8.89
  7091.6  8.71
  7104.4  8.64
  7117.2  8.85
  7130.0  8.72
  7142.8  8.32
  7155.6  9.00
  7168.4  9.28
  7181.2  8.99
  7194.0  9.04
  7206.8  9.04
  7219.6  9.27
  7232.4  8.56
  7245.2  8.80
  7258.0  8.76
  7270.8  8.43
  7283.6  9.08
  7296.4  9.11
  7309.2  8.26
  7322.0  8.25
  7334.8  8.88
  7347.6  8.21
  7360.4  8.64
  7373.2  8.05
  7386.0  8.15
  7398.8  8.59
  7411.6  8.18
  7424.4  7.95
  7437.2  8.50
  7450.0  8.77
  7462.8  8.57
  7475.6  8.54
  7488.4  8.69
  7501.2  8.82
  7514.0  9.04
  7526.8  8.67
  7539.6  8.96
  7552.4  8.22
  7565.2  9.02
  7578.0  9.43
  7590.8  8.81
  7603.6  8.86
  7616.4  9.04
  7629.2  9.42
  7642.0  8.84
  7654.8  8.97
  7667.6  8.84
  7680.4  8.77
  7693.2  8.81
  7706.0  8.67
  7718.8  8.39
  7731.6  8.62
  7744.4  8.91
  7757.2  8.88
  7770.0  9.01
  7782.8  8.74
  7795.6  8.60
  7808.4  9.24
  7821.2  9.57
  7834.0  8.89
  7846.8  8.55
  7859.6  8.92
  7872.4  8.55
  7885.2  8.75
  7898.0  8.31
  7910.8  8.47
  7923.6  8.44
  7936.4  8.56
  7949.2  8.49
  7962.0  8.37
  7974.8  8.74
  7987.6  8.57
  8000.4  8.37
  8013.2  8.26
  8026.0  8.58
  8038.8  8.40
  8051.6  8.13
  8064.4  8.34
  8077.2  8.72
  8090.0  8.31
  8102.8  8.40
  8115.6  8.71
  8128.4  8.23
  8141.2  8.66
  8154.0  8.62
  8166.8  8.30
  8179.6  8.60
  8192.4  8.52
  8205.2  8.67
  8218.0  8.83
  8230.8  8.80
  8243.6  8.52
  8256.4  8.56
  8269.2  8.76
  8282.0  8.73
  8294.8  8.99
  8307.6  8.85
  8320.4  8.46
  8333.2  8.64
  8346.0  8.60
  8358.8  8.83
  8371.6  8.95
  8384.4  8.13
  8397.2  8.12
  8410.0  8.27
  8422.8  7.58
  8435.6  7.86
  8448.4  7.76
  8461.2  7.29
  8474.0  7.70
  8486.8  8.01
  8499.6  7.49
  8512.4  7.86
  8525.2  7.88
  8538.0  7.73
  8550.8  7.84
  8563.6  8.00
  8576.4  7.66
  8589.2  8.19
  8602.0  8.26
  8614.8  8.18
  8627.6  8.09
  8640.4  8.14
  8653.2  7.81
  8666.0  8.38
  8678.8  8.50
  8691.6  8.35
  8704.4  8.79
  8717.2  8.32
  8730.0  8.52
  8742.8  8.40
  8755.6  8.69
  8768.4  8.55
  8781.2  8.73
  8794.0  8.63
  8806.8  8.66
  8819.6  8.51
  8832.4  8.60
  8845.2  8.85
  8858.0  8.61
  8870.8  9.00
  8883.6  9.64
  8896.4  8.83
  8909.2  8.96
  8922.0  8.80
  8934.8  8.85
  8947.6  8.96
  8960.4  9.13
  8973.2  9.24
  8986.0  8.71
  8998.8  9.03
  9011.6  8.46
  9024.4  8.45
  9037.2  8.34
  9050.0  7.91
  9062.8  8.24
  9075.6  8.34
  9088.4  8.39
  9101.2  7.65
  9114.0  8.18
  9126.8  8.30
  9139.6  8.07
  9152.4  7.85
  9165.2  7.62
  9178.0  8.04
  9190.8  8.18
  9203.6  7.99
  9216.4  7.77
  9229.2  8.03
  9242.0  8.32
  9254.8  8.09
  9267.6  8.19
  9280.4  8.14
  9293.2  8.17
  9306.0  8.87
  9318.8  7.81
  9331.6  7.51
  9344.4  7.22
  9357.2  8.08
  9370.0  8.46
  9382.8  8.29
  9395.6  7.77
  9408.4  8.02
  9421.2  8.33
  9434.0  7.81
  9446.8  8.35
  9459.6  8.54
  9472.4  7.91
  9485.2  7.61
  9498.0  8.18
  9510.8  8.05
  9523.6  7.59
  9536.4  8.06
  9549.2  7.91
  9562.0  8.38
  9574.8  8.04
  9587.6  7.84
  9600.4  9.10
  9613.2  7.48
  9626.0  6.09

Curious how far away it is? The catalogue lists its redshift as 0.187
